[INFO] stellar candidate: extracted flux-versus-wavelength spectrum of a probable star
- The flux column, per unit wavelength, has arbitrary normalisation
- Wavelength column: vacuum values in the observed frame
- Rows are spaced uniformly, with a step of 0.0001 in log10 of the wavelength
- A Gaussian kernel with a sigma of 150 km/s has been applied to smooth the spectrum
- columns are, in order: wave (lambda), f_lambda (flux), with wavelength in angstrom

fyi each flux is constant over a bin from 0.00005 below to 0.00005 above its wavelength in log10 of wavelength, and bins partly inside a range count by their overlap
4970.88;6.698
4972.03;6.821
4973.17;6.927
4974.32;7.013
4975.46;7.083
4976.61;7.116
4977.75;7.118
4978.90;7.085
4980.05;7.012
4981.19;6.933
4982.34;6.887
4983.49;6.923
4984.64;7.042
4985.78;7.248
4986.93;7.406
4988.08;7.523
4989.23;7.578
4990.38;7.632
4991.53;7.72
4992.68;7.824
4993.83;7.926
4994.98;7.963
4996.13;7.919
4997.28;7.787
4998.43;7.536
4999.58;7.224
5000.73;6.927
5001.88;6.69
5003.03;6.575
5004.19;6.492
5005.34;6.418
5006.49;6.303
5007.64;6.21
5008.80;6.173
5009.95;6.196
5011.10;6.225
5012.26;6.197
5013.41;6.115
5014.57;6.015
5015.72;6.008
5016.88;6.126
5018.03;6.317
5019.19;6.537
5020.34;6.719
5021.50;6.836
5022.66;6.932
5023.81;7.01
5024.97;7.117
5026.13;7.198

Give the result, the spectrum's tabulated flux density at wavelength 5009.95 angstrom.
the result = 6.196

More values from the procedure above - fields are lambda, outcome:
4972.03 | 6.821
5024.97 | 7.117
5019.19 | 6.537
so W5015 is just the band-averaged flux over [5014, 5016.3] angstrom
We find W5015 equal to 6.02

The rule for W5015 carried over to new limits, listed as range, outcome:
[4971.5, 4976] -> 6.97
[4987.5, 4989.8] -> 7.54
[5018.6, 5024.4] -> 6.8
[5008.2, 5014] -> 6.17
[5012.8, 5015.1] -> 6.06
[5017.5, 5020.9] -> 6.53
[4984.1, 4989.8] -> 7.37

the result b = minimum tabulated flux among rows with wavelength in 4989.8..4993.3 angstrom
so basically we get 7.632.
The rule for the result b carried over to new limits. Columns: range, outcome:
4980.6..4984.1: 6.887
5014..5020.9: 6.008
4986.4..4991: 7.406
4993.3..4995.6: 7.926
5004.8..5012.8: 6.173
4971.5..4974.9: 6.821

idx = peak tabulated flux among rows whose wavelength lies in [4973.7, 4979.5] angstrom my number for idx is 7.118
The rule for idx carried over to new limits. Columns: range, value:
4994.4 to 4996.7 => 7.963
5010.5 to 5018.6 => 6.317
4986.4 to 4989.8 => 7.578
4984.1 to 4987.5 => 7.406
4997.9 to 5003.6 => 7.536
